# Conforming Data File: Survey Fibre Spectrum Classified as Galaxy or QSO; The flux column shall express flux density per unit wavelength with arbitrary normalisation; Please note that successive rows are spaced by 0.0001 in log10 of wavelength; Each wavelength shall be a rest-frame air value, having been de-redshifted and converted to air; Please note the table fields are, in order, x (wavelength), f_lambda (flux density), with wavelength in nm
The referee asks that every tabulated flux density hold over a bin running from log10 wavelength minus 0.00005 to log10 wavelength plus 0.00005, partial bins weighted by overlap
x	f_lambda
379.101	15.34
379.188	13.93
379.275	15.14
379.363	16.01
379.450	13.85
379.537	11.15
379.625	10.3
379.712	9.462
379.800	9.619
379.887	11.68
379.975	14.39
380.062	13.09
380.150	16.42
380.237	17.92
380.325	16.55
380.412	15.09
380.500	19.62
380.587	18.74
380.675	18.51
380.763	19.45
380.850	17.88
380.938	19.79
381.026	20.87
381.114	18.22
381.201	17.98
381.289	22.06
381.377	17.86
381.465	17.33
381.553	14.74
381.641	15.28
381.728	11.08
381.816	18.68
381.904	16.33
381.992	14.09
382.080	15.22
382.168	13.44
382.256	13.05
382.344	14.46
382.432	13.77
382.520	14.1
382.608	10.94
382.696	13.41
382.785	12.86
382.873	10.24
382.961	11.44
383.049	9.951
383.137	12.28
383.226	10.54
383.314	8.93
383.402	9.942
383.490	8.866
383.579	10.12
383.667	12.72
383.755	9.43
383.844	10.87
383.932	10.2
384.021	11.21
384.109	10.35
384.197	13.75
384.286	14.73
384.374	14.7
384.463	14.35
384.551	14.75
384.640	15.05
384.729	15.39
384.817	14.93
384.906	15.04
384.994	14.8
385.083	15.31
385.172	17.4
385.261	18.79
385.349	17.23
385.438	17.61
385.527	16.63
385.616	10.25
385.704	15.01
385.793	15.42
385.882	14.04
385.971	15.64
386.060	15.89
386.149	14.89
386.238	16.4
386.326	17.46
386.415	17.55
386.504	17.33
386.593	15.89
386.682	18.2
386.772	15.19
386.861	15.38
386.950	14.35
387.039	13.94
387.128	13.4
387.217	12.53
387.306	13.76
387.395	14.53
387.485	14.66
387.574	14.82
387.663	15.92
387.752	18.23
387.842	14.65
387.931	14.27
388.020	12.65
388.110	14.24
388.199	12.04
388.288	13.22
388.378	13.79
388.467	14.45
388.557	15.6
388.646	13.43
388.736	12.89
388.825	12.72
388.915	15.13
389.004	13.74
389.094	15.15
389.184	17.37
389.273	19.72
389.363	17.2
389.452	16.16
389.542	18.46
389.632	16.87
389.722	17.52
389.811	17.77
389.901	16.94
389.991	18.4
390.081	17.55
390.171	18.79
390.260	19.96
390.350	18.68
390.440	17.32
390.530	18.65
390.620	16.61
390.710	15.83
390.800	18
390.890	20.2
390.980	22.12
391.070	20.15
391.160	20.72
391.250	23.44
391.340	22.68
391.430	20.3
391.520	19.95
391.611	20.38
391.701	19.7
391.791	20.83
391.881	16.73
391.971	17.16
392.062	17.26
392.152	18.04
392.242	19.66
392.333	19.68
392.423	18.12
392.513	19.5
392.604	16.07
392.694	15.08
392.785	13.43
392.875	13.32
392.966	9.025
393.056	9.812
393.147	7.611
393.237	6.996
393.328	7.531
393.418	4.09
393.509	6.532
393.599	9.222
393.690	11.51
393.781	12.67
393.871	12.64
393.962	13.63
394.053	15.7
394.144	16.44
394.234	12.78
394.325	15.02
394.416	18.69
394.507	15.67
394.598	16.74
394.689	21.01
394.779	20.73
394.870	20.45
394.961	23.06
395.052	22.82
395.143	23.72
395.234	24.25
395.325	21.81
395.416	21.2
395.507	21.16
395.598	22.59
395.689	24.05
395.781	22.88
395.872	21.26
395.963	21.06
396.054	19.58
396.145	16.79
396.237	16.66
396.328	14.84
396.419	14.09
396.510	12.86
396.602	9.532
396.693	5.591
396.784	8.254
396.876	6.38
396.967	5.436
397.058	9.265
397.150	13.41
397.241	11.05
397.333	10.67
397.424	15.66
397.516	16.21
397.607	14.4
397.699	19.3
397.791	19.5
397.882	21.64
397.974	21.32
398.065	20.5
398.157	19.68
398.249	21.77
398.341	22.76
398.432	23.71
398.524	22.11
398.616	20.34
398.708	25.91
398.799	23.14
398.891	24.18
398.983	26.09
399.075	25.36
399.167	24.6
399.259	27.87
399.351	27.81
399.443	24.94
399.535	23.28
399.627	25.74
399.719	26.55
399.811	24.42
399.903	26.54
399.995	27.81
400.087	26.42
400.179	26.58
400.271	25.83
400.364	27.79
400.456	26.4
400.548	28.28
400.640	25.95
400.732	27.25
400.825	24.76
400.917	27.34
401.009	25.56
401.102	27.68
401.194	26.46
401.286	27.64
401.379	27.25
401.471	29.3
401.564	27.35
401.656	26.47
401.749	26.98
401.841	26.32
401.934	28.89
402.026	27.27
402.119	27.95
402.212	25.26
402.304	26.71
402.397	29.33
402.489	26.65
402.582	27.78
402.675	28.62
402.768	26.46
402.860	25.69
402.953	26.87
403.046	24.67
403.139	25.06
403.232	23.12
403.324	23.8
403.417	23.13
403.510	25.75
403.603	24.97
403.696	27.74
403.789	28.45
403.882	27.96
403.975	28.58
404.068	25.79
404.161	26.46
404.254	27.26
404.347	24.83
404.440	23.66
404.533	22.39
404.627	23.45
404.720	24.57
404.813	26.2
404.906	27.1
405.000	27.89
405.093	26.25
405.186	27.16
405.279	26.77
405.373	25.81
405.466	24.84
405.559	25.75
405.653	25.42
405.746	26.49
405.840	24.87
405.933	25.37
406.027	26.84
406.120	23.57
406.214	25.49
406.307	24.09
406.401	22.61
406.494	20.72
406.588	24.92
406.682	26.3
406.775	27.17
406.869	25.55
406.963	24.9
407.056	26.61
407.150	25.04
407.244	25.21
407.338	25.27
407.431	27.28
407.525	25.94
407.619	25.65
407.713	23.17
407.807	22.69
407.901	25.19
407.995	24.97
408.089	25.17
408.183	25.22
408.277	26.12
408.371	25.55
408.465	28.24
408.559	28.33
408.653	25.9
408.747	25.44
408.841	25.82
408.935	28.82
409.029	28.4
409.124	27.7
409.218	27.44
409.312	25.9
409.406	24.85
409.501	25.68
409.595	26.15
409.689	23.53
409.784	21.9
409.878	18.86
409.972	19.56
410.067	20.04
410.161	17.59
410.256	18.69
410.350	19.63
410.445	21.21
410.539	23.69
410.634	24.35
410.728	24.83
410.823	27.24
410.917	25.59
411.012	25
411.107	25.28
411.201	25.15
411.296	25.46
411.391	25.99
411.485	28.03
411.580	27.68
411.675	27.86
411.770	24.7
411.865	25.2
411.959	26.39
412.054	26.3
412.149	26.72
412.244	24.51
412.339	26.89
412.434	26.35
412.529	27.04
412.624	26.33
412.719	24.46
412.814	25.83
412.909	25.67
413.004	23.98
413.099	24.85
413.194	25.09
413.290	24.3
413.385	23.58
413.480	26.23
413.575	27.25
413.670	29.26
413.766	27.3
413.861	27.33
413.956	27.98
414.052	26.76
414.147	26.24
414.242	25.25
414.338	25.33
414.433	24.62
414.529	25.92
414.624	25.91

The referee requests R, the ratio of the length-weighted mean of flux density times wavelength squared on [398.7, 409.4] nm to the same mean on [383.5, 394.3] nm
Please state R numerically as 1.83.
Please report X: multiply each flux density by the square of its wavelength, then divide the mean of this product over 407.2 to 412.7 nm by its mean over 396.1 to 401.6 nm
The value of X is 1.24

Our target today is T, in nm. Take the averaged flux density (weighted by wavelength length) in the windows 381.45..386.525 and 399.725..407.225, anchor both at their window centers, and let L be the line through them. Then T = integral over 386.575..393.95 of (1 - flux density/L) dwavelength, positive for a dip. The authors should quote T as 0.83 nm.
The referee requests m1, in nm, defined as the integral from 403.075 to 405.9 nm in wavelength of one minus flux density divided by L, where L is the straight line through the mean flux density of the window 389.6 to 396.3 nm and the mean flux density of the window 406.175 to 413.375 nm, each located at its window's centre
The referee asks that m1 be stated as -0.385 nm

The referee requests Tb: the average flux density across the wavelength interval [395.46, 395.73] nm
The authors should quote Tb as 22.6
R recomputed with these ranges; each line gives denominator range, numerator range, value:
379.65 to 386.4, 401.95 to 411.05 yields 1.96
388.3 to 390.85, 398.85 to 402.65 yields 1.70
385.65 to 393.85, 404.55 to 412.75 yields 1.76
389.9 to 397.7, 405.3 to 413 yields 1.66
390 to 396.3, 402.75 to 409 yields 1.56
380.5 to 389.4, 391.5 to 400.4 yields 1.31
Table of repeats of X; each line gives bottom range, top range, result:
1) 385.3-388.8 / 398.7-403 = 1.91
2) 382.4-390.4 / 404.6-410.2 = 1.91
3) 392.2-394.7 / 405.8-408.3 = 2.00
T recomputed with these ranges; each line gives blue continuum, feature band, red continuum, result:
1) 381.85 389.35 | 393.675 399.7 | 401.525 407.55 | 0.695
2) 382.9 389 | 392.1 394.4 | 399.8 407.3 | 0.720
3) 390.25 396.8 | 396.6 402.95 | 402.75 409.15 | -0.454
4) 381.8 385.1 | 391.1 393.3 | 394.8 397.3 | -0.183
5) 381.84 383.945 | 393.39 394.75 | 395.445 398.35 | 0.149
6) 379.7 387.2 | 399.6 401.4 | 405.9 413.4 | -0.438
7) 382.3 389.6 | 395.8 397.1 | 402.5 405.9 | 0.478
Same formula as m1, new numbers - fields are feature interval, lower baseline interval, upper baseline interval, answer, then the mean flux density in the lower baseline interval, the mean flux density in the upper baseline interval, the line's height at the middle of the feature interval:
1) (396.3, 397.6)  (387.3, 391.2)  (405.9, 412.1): 0.576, 16.4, 24.9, 19.7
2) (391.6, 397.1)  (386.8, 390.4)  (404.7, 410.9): 0.786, 15.5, 24.9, 18.3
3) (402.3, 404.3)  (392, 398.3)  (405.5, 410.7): -0.470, 15.8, 24.7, 21.4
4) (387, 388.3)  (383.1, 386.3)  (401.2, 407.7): 0.112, 13.7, 26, 15.6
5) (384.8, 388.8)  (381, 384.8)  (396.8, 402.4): 0.174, 13.6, 23.2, 15.8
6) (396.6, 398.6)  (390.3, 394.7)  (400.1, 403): 0.611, 15.9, 27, 22.2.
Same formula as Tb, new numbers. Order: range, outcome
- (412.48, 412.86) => 25.9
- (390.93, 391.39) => 21.8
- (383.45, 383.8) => 10.3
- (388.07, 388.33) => 13.2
